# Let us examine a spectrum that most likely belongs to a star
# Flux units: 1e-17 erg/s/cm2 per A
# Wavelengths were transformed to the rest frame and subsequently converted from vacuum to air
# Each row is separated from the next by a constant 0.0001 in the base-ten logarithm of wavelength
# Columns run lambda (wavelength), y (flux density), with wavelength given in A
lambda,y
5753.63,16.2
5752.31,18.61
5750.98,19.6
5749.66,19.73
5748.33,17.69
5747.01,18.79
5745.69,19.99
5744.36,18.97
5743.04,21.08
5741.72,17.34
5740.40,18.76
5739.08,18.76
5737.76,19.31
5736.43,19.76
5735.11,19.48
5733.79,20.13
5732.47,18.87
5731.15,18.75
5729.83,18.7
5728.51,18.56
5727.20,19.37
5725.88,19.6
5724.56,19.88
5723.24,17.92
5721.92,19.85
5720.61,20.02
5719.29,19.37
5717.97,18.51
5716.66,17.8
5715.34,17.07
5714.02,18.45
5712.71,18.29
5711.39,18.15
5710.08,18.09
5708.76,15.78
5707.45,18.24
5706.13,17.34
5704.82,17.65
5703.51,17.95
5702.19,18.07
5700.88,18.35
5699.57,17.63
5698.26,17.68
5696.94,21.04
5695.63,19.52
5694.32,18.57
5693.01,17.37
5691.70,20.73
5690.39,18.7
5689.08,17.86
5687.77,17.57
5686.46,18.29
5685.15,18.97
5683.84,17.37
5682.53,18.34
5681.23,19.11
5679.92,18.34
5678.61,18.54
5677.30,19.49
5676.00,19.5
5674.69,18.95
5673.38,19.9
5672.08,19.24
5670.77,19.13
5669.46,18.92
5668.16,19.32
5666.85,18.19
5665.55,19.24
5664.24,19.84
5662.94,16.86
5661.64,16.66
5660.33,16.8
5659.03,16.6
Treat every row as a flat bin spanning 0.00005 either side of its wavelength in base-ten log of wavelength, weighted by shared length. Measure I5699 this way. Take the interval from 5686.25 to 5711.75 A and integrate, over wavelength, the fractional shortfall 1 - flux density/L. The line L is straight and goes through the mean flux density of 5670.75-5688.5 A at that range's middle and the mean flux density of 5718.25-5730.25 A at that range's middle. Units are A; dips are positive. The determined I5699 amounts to 0.99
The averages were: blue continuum 18.7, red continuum 19.2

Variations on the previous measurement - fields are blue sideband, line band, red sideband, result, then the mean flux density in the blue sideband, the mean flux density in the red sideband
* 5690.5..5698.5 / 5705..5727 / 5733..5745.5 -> 1.0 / 19.2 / 19.3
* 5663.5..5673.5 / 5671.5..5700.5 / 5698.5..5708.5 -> -0.4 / 19.2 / 17.8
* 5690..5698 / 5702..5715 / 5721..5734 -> 1.0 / 19.3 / 19.2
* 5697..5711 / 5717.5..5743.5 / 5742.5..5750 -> -0.6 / 17.8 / 19.3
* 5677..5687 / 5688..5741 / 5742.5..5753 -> 0.7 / 18.5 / 19.3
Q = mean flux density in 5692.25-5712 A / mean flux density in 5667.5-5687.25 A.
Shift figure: 0.96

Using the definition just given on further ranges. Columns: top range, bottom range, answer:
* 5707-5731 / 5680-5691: 1.01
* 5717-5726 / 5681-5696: 1.04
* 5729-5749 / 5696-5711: 1.06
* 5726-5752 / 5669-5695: 1.02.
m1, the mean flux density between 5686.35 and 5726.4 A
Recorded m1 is 18.4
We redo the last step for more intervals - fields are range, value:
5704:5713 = 17.6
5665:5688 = 18.8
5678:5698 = 18.7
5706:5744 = 18.8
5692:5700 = 18.8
